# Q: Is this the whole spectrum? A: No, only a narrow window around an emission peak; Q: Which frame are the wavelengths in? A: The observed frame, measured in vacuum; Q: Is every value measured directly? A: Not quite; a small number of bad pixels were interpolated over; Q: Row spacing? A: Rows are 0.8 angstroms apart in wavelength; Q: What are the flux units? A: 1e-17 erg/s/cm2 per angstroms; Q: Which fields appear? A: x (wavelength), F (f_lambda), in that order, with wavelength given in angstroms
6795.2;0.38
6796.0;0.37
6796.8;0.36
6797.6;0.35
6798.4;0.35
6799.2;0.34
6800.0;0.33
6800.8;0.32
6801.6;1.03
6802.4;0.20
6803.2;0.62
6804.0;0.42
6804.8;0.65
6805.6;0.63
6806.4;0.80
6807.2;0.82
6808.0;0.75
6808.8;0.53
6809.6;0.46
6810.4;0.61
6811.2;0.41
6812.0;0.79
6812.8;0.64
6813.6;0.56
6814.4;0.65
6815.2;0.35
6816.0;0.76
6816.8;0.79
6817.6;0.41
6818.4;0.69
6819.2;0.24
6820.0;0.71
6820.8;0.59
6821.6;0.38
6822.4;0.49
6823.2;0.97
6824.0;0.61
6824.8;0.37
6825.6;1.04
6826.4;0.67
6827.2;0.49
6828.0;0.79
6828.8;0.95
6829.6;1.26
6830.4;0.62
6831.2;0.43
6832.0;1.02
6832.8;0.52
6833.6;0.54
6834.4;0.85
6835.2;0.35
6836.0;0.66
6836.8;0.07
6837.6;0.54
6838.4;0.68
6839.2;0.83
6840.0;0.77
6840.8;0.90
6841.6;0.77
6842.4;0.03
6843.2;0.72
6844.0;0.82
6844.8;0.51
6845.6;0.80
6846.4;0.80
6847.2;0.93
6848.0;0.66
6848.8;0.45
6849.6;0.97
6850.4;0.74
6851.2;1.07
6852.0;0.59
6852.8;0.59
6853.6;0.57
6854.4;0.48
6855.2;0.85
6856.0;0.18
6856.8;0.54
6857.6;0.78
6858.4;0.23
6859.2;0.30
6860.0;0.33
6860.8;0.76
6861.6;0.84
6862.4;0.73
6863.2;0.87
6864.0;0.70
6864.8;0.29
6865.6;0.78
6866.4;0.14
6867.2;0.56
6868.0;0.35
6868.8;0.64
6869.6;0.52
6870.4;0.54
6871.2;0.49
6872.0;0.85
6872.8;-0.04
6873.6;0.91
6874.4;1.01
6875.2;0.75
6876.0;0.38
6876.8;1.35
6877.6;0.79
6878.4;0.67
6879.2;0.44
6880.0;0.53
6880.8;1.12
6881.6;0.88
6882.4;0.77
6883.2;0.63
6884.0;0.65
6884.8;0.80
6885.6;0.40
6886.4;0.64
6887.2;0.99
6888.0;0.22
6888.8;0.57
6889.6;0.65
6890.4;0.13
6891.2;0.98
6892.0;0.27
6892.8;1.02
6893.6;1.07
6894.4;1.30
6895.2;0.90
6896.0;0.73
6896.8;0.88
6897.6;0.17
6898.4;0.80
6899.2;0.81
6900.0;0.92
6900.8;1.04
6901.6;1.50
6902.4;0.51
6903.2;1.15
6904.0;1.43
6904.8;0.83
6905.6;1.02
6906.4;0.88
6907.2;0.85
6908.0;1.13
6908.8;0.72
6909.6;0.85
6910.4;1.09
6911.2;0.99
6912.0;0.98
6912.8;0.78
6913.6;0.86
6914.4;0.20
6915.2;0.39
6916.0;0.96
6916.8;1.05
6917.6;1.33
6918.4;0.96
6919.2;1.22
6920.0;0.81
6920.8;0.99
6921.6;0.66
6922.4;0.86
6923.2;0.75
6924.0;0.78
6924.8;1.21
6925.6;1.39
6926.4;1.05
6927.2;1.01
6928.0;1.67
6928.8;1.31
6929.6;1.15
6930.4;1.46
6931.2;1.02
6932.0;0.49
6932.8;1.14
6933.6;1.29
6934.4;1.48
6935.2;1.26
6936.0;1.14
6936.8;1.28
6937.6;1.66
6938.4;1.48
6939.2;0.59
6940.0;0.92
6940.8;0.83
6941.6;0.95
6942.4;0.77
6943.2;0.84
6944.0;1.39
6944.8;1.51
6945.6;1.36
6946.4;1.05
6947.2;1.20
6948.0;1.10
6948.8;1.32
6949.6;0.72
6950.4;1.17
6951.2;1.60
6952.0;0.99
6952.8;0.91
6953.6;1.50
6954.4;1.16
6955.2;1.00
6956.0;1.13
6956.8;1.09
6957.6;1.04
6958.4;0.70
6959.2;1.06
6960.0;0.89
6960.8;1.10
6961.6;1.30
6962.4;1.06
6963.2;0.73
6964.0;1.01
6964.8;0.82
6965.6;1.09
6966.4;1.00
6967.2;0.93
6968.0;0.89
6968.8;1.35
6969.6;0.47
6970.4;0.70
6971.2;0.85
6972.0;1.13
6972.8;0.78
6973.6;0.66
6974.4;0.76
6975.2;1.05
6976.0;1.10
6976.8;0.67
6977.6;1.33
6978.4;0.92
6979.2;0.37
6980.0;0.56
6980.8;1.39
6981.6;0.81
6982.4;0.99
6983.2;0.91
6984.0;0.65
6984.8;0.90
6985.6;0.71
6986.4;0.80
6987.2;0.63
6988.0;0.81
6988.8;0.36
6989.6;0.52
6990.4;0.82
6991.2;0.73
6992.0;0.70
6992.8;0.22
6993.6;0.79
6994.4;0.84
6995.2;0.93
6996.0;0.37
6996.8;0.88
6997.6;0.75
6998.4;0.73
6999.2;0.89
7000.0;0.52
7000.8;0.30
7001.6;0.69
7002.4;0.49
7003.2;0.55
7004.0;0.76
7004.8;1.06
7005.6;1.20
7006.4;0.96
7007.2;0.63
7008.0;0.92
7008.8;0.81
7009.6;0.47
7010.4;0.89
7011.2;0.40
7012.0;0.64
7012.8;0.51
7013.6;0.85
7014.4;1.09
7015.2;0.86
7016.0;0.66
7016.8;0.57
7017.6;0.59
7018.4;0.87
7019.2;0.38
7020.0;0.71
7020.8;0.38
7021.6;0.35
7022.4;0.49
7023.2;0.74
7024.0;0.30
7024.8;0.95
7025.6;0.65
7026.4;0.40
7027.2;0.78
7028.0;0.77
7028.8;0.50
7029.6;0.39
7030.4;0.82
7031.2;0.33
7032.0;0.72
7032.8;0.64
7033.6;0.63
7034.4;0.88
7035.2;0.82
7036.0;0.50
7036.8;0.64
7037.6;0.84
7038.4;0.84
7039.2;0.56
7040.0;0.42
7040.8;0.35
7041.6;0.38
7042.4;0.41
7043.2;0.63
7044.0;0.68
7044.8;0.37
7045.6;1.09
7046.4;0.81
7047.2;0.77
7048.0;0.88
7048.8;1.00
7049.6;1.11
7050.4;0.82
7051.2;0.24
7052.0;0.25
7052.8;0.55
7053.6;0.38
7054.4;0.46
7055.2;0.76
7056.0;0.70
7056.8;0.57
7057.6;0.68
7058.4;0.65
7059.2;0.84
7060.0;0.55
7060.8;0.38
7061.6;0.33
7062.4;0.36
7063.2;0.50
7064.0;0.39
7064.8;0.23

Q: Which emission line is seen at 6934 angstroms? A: Mg II 2798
